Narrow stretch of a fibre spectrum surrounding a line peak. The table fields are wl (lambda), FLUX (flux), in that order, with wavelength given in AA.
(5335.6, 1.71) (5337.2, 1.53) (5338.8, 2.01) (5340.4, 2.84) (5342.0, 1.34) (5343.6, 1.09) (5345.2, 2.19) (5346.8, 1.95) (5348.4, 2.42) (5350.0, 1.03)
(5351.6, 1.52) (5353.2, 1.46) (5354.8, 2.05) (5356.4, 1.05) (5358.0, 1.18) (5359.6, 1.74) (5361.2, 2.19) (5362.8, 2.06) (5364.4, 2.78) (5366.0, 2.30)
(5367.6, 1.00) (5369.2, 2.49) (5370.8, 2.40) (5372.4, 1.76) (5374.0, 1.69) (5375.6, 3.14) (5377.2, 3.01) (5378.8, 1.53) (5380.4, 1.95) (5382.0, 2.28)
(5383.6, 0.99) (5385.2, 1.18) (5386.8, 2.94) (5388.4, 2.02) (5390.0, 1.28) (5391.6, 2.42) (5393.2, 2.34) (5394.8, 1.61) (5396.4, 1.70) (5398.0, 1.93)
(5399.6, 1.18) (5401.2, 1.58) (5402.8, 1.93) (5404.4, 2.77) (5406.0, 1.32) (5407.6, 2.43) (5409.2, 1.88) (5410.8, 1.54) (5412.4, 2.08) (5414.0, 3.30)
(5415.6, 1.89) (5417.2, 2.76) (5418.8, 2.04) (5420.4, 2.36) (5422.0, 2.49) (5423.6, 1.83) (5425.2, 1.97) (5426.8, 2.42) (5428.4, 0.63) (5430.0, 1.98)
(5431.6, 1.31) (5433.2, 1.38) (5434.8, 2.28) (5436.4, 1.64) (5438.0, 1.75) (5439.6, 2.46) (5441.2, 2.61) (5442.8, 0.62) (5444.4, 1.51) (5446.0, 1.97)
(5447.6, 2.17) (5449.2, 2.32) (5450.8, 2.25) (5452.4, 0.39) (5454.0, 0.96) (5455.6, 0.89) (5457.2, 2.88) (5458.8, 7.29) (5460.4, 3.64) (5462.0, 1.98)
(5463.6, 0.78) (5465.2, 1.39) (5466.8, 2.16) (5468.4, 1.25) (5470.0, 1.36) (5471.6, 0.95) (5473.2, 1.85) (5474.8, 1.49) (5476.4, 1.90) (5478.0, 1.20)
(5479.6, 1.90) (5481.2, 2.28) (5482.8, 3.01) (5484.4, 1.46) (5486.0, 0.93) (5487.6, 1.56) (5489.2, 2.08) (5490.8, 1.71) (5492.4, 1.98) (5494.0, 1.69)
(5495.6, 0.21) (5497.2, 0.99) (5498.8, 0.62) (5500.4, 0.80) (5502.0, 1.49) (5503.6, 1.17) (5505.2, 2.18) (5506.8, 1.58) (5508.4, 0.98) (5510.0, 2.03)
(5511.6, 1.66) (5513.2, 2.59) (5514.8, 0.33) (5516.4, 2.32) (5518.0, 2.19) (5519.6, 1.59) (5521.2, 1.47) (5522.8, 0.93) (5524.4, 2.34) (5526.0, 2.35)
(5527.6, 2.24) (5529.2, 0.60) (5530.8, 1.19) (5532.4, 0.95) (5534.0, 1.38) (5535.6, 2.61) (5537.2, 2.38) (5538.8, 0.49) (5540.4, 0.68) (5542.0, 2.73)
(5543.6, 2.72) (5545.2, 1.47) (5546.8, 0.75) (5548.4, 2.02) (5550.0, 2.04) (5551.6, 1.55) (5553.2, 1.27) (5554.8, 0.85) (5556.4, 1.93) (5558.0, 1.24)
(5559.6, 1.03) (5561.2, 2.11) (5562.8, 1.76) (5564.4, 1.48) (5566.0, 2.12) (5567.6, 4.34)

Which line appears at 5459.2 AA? H-beta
